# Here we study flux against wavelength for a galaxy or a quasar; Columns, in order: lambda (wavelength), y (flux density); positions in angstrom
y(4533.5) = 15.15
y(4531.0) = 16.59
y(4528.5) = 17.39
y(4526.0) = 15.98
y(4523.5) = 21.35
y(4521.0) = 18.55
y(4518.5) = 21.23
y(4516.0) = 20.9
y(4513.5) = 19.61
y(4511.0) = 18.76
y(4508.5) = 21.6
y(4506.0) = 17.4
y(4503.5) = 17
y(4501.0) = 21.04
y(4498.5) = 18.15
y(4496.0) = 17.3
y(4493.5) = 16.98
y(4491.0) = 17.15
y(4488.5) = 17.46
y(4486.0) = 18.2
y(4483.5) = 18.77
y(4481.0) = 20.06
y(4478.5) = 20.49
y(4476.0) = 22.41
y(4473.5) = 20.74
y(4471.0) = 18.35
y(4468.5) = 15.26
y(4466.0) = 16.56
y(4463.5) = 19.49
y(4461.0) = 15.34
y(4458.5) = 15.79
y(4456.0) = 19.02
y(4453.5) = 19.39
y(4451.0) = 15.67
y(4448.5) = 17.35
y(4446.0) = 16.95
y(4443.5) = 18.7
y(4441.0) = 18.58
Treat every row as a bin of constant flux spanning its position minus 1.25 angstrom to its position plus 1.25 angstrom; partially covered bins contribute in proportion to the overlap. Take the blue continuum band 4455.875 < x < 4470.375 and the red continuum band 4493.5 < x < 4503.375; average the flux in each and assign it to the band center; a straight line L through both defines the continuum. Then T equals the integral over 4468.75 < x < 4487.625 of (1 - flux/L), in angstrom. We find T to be -2.3 angstrom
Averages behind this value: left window 16.8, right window 18.4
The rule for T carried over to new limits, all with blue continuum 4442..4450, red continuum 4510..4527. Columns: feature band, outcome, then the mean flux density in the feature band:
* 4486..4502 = 0.8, 18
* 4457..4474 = 0.9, 17.2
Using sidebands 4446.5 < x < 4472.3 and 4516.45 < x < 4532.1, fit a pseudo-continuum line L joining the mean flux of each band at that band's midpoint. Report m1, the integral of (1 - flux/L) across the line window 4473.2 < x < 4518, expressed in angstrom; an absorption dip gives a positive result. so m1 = -2.7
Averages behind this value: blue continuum 17.2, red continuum 18.7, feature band 19.1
